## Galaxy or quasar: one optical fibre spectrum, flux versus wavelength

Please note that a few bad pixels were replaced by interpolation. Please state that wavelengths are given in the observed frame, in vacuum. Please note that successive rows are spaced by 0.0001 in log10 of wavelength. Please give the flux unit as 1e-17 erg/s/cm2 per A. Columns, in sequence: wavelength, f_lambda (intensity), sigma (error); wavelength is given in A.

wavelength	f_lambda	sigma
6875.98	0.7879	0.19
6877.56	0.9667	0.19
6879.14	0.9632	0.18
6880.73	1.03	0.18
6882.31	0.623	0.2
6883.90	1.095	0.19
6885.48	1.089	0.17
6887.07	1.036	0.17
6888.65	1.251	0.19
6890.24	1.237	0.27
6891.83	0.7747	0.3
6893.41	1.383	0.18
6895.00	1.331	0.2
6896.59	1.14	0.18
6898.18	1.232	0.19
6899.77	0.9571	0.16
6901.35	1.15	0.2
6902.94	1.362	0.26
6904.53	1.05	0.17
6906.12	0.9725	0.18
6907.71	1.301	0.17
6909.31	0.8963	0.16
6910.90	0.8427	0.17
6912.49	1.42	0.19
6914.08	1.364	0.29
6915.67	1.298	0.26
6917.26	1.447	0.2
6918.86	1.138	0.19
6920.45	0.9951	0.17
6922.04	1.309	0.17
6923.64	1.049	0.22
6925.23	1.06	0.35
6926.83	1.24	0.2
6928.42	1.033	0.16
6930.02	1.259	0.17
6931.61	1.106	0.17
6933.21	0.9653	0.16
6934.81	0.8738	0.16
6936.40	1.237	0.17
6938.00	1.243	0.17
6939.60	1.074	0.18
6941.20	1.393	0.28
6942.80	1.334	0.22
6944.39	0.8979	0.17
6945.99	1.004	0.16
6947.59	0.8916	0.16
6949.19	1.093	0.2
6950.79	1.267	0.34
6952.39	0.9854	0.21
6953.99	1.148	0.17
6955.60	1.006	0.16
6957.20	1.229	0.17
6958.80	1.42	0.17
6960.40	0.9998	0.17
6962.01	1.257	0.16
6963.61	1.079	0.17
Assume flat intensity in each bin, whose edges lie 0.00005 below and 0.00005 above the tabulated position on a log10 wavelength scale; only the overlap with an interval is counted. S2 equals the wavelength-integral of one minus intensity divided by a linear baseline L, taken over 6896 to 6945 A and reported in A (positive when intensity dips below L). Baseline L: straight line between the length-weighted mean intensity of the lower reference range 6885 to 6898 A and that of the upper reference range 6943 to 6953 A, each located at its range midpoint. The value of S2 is -2.3 A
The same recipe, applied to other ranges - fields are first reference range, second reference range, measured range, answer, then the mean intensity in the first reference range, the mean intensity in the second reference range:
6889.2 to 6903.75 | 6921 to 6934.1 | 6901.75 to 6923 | -0.64 A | 1.18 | 1.12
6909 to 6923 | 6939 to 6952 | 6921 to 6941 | 0.51 A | 1.2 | 1.12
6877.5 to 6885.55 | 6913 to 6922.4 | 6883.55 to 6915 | -1.36 A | 0.949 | 1.26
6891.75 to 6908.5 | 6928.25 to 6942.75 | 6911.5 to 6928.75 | -0.89 A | 1.17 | 1.15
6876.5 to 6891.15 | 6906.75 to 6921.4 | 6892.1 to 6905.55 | -0.91 A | 1.03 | 1.19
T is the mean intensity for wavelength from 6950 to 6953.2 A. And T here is 1.13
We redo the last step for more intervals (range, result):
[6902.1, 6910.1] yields 1.12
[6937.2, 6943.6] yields 1.26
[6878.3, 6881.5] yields 0.995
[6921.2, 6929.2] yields 1.14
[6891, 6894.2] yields 1.08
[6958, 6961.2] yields 1.21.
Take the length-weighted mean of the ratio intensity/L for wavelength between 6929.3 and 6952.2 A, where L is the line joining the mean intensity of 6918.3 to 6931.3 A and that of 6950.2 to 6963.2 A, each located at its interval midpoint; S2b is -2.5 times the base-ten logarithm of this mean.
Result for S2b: 0.03 mag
